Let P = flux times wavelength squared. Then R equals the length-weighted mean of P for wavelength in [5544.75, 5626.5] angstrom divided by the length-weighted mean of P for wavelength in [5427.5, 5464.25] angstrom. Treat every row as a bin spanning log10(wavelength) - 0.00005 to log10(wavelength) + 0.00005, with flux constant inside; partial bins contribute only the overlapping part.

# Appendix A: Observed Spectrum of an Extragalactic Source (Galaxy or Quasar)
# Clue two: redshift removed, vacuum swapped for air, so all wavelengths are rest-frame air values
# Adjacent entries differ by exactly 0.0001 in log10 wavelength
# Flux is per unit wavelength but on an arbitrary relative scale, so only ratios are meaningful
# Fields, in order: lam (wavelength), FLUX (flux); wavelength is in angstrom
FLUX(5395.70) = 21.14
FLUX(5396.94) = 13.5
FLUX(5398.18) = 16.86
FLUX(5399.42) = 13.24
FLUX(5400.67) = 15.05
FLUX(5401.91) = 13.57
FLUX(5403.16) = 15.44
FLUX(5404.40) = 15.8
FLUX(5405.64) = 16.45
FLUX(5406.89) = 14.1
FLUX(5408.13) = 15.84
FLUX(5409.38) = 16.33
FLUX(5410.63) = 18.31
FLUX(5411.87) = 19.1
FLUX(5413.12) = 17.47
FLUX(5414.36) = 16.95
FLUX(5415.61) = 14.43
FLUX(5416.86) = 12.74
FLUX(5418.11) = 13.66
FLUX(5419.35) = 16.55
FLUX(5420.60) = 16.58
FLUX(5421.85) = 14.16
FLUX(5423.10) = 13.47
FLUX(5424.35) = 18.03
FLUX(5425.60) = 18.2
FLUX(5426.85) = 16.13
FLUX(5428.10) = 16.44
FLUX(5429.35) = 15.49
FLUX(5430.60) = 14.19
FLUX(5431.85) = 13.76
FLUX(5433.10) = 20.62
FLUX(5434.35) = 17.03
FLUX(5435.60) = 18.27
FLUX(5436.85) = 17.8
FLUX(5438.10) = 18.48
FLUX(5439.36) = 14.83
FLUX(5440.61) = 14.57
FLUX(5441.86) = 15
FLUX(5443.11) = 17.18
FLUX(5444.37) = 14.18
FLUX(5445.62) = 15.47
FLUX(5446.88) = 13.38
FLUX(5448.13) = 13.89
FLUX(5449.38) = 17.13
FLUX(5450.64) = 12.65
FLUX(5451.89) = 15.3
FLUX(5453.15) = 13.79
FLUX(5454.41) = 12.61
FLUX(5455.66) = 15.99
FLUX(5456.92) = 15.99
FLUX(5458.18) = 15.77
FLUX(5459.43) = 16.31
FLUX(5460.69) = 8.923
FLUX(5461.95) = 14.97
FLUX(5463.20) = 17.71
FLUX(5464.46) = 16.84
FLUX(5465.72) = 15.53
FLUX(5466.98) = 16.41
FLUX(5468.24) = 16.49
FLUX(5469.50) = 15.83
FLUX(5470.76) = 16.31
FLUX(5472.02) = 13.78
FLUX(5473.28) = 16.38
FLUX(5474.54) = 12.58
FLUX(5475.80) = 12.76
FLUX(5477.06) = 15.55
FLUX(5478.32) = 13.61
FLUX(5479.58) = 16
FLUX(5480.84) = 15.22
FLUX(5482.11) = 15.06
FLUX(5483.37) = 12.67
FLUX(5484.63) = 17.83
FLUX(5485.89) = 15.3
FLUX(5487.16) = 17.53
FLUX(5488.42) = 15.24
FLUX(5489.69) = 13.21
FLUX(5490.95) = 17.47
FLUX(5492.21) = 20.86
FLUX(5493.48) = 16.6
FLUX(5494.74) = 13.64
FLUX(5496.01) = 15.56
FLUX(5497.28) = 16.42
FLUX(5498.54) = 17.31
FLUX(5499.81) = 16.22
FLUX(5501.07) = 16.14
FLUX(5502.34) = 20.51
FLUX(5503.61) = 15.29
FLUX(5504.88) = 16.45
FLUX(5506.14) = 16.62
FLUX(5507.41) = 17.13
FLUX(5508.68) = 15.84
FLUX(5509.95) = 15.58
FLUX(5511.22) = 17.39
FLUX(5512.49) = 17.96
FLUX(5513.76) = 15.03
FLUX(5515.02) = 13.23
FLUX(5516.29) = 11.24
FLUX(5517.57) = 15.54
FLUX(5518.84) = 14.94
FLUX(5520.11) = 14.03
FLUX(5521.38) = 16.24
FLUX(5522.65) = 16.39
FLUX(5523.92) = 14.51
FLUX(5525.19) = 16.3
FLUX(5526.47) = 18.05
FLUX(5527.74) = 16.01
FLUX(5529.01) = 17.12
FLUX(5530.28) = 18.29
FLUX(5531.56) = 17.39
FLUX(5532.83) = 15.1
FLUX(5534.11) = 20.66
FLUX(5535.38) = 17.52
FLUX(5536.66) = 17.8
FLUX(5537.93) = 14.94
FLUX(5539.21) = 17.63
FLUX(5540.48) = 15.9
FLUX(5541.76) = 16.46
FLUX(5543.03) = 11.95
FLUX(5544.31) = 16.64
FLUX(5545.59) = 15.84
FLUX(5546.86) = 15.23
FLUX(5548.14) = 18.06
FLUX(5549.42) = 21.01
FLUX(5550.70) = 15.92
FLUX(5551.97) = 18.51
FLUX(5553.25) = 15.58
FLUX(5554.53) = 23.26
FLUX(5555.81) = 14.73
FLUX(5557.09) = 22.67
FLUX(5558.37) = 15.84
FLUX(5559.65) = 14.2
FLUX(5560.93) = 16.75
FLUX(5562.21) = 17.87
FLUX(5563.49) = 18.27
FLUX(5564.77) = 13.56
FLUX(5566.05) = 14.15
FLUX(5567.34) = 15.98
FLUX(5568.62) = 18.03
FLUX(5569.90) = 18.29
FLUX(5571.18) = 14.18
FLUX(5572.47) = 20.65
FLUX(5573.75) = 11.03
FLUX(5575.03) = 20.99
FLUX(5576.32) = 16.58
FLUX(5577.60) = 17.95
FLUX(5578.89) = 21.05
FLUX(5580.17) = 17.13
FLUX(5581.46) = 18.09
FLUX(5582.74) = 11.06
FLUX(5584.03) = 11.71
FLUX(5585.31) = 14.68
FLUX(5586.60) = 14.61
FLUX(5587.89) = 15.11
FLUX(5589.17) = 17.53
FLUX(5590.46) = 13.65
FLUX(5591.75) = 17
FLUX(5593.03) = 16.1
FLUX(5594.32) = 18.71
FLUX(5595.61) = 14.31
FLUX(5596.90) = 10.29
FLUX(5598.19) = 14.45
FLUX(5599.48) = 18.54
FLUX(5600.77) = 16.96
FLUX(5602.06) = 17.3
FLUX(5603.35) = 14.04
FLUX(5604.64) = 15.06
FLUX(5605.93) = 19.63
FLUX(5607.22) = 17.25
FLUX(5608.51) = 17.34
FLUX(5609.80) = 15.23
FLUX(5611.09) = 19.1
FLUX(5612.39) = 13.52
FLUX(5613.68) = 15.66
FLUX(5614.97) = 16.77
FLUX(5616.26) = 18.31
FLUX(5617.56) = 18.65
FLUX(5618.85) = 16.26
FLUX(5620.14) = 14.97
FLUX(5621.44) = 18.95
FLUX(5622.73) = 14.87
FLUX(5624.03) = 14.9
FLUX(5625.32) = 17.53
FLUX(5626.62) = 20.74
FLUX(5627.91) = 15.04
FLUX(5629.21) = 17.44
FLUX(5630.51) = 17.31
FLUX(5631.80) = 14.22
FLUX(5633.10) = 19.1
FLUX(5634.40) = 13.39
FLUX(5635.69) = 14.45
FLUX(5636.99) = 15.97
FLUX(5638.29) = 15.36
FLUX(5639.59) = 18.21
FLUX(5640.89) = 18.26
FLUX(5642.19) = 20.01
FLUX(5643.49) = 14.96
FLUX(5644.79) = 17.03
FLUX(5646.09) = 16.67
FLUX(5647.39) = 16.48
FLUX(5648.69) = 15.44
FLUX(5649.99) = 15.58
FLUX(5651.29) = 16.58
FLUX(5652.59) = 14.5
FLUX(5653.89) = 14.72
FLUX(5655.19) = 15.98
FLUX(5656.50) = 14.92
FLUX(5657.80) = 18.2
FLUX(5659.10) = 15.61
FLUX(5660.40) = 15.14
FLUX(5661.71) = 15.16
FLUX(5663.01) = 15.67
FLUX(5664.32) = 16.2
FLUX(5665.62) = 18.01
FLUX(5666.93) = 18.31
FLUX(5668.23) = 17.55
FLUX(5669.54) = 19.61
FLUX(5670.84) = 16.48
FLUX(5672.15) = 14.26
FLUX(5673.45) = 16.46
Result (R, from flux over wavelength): 1.13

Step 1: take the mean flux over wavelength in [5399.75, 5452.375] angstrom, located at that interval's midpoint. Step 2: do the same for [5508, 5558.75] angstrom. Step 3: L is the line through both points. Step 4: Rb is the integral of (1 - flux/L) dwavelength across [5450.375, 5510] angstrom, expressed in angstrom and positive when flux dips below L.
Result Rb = 2.17 angstrom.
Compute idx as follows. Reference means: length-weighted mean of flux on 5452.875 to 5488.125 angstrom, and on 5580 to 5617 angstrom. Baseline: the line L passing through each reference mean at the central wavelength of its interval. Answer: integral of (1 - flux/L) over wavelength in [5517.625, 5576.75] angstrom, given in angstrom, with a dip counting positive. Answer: -4.55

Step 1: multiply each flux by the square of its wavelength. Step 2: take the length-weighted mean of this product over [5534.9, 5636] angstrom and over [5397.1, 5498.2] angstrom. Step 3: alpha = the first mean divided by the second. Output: 1.1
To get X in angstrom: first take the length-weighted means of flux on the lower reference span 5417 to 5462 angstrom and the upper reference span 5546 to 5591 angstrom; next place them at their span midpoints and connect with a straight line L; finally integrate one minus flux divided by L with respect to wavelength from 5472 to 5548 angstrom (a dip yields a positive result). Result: 0.77 angstrom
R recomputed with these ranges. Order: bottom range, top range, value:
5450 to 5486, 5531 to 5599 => 1.14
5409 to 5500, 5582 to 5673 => 1.10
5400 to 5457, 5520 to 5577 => 1.12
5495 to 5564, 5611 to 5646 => 1.04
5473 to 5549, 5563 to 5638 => 1.05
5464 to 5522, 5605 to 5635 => 1.12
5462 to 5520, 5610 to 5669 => 1.10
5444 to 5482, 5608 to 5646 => 1.19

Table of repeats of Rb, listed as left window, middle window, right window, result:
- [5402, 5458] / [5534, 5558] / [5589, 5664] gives -1.8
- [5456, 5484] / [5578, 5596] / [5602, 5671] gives 0.3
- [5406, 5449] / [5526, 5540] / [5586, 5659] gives -1.0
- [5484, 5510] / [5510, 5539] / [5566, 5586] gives 0.5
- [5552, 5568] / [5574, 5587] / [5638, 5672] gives 0.5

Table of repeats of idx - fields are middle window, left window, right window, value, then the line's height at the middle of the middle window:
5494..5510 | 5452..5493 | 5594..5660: -0.9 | 15.5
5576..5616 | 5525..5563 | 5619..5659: 1.6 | 16.7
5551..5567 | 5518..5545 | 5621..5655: -0.7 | 16.4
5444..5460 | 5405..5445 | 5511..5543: 1.3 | 16.1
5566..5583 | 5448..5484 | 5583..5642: -1.2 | 15.9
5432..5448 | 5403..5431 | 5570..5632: -0.3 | 16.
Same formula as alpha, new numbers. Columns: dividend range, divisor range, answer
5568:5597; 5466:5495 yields 1.08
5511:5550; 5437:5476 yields 1.10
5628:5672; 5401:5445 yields 1.11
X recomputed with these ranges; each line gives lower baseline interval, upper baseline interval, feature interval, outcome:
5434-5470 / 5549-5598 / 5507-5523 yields 0.6 angstrom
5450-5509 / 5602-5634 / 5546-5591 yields -1.0 angstrom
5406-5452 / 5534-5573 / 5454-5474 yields 1.0 angstrom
